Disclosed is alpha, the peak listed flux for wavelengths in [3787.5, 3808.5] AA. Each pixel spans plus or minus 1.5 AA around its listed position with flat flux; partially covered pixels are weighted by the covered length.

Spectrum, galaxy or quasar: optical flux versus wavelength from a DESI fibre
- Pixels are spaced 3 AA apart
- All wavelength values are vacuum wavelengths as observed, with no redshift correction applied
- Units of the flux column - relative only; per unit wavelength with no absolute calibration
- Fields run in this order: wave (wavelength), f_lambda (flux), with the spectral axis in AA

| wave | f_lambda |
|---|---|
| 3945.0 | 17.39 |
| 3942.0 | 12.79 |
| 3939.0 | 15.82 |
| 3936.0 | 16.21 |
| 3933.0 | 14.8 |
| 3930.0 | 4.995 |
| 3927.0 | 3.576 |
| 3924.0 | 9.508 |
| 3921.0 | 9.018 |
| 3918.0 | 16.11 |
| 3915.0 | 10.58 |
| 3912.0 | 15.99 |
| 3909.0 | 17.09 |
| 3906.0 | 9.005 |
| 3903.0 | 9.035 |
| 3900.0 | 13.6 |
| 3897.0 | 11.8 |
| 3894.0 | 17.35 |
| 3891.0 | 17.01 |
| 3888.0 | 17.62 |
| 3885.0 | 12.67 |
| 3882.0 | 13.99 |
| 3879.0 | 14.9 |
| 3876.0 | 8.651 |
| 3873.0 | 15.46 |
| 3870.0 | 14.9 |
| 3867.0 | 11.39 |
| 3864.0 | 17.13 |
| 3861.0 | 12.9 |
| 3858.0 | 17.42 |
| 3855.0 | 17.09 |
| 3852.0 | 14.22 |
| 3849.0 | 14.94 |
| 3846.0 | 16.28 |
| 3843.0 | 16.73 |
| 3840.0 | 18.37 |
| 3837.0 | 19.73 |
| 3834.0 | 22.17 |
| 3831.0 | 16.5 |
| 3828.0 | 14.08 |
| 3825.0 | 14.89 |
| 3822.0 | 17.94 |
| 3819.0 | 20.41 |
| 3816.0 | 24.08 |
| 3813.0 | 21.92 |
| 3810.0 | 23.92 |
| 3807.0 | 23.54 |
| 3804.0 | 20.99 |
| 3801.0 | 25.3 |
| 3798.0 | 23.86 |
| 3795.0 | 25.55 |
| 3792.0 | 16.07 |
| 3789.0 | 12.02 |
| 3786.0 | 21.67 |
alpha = 25.55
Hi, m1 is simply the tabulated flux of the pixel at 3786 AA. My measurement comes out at 21.67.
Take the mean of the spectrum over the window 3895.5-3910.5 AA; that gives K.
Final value 12.1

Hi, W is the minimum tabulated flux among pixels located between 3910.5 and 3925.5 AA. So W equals 9.018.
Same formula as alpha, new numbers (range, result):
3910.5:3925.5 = 16.11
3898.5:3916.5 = 17.09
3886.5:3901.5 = 17.62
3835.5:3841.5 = 19.73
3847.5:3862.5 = 17.42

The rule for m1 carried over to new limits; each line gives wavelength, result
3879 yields 14.9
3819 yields 20.41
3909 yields 17.09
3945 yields 17.39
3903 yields 9.035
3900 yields 13.6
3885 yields 12.67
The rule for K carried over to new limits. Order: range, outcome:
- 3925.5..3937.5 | 9.9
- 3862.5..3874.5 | 14.7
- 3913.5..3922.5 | 11.9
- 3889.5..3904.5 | 13.8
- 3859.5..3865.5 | 15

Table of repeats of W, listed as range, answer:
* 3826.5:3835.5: 14.08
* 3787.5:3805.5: 12.02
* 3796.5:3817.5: 20.99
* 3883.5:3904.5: 9.035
